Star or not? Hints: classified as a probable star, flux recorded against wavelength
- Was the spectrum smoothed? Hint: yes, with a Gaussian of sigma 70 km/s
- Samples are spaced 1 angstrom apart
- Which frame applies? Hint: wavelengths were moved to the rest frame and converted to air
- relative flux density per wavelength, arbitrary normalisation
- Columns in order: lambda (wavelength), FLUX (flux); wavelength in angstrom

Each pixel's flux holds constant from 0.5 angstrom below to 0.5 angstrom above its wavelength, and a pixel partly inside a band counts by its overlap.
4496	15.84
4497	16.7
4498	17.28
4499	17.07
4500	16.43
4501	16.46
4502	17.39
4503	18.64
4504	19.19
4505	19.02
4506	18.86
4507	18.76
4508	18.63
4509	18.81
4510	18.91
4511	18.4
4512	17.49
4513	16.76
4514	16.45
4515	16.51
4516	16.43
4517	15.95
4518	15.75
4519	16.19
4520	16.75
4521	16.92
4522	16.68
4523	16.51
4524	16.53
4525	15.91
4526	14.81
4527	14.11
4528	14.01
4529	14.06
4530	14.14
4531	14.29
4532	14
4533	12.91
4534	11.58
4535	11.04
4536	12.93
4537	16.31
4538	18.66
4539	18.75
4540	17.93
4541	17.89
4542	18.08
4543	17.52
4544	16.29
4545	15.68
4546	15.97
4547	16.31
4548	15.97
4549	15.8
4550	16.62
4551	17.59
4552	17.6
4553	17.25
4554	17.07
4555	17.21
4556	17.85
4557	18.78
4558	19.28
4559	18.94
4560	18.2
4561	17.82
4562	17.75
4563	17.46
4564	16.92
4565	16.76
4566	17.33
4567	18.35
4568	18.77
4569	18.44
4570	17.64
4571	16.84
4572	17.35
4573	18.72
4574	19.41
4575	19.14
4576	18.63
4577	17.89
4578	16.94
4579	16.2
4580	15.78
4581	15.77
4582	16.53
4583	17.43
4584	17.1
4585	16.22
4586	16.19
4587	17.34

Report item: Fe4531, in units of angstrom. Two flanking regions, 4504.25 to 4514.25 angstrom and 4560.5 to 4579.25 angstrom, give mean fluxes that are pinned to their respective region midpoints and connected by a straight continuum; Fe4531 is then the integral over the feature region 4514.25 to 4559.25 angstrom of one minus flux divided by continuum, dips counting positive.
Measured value 4.8 angstrom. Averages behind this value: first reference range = 18.3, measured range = 16.1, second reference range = 17.8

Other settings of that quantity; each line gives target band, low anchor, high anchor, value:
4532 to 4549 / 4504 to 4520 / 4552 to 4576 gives 1.9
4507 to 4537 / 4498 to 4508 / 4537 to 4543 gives 3.8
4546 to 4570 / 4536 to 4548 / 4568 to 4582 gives -0.3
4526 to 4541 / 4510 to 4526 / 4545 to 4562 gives 2.0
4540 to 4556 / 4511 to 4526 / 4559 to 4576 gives 0.4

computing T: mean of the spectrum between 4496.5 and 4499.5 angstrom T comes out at 17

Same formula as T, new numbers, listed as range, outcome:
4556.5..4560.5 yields 18.8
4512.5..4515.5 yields 16.6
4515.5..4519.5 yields 16.1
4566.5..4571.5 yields 18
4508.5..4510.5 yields 18.9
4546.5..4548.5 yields 16.1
